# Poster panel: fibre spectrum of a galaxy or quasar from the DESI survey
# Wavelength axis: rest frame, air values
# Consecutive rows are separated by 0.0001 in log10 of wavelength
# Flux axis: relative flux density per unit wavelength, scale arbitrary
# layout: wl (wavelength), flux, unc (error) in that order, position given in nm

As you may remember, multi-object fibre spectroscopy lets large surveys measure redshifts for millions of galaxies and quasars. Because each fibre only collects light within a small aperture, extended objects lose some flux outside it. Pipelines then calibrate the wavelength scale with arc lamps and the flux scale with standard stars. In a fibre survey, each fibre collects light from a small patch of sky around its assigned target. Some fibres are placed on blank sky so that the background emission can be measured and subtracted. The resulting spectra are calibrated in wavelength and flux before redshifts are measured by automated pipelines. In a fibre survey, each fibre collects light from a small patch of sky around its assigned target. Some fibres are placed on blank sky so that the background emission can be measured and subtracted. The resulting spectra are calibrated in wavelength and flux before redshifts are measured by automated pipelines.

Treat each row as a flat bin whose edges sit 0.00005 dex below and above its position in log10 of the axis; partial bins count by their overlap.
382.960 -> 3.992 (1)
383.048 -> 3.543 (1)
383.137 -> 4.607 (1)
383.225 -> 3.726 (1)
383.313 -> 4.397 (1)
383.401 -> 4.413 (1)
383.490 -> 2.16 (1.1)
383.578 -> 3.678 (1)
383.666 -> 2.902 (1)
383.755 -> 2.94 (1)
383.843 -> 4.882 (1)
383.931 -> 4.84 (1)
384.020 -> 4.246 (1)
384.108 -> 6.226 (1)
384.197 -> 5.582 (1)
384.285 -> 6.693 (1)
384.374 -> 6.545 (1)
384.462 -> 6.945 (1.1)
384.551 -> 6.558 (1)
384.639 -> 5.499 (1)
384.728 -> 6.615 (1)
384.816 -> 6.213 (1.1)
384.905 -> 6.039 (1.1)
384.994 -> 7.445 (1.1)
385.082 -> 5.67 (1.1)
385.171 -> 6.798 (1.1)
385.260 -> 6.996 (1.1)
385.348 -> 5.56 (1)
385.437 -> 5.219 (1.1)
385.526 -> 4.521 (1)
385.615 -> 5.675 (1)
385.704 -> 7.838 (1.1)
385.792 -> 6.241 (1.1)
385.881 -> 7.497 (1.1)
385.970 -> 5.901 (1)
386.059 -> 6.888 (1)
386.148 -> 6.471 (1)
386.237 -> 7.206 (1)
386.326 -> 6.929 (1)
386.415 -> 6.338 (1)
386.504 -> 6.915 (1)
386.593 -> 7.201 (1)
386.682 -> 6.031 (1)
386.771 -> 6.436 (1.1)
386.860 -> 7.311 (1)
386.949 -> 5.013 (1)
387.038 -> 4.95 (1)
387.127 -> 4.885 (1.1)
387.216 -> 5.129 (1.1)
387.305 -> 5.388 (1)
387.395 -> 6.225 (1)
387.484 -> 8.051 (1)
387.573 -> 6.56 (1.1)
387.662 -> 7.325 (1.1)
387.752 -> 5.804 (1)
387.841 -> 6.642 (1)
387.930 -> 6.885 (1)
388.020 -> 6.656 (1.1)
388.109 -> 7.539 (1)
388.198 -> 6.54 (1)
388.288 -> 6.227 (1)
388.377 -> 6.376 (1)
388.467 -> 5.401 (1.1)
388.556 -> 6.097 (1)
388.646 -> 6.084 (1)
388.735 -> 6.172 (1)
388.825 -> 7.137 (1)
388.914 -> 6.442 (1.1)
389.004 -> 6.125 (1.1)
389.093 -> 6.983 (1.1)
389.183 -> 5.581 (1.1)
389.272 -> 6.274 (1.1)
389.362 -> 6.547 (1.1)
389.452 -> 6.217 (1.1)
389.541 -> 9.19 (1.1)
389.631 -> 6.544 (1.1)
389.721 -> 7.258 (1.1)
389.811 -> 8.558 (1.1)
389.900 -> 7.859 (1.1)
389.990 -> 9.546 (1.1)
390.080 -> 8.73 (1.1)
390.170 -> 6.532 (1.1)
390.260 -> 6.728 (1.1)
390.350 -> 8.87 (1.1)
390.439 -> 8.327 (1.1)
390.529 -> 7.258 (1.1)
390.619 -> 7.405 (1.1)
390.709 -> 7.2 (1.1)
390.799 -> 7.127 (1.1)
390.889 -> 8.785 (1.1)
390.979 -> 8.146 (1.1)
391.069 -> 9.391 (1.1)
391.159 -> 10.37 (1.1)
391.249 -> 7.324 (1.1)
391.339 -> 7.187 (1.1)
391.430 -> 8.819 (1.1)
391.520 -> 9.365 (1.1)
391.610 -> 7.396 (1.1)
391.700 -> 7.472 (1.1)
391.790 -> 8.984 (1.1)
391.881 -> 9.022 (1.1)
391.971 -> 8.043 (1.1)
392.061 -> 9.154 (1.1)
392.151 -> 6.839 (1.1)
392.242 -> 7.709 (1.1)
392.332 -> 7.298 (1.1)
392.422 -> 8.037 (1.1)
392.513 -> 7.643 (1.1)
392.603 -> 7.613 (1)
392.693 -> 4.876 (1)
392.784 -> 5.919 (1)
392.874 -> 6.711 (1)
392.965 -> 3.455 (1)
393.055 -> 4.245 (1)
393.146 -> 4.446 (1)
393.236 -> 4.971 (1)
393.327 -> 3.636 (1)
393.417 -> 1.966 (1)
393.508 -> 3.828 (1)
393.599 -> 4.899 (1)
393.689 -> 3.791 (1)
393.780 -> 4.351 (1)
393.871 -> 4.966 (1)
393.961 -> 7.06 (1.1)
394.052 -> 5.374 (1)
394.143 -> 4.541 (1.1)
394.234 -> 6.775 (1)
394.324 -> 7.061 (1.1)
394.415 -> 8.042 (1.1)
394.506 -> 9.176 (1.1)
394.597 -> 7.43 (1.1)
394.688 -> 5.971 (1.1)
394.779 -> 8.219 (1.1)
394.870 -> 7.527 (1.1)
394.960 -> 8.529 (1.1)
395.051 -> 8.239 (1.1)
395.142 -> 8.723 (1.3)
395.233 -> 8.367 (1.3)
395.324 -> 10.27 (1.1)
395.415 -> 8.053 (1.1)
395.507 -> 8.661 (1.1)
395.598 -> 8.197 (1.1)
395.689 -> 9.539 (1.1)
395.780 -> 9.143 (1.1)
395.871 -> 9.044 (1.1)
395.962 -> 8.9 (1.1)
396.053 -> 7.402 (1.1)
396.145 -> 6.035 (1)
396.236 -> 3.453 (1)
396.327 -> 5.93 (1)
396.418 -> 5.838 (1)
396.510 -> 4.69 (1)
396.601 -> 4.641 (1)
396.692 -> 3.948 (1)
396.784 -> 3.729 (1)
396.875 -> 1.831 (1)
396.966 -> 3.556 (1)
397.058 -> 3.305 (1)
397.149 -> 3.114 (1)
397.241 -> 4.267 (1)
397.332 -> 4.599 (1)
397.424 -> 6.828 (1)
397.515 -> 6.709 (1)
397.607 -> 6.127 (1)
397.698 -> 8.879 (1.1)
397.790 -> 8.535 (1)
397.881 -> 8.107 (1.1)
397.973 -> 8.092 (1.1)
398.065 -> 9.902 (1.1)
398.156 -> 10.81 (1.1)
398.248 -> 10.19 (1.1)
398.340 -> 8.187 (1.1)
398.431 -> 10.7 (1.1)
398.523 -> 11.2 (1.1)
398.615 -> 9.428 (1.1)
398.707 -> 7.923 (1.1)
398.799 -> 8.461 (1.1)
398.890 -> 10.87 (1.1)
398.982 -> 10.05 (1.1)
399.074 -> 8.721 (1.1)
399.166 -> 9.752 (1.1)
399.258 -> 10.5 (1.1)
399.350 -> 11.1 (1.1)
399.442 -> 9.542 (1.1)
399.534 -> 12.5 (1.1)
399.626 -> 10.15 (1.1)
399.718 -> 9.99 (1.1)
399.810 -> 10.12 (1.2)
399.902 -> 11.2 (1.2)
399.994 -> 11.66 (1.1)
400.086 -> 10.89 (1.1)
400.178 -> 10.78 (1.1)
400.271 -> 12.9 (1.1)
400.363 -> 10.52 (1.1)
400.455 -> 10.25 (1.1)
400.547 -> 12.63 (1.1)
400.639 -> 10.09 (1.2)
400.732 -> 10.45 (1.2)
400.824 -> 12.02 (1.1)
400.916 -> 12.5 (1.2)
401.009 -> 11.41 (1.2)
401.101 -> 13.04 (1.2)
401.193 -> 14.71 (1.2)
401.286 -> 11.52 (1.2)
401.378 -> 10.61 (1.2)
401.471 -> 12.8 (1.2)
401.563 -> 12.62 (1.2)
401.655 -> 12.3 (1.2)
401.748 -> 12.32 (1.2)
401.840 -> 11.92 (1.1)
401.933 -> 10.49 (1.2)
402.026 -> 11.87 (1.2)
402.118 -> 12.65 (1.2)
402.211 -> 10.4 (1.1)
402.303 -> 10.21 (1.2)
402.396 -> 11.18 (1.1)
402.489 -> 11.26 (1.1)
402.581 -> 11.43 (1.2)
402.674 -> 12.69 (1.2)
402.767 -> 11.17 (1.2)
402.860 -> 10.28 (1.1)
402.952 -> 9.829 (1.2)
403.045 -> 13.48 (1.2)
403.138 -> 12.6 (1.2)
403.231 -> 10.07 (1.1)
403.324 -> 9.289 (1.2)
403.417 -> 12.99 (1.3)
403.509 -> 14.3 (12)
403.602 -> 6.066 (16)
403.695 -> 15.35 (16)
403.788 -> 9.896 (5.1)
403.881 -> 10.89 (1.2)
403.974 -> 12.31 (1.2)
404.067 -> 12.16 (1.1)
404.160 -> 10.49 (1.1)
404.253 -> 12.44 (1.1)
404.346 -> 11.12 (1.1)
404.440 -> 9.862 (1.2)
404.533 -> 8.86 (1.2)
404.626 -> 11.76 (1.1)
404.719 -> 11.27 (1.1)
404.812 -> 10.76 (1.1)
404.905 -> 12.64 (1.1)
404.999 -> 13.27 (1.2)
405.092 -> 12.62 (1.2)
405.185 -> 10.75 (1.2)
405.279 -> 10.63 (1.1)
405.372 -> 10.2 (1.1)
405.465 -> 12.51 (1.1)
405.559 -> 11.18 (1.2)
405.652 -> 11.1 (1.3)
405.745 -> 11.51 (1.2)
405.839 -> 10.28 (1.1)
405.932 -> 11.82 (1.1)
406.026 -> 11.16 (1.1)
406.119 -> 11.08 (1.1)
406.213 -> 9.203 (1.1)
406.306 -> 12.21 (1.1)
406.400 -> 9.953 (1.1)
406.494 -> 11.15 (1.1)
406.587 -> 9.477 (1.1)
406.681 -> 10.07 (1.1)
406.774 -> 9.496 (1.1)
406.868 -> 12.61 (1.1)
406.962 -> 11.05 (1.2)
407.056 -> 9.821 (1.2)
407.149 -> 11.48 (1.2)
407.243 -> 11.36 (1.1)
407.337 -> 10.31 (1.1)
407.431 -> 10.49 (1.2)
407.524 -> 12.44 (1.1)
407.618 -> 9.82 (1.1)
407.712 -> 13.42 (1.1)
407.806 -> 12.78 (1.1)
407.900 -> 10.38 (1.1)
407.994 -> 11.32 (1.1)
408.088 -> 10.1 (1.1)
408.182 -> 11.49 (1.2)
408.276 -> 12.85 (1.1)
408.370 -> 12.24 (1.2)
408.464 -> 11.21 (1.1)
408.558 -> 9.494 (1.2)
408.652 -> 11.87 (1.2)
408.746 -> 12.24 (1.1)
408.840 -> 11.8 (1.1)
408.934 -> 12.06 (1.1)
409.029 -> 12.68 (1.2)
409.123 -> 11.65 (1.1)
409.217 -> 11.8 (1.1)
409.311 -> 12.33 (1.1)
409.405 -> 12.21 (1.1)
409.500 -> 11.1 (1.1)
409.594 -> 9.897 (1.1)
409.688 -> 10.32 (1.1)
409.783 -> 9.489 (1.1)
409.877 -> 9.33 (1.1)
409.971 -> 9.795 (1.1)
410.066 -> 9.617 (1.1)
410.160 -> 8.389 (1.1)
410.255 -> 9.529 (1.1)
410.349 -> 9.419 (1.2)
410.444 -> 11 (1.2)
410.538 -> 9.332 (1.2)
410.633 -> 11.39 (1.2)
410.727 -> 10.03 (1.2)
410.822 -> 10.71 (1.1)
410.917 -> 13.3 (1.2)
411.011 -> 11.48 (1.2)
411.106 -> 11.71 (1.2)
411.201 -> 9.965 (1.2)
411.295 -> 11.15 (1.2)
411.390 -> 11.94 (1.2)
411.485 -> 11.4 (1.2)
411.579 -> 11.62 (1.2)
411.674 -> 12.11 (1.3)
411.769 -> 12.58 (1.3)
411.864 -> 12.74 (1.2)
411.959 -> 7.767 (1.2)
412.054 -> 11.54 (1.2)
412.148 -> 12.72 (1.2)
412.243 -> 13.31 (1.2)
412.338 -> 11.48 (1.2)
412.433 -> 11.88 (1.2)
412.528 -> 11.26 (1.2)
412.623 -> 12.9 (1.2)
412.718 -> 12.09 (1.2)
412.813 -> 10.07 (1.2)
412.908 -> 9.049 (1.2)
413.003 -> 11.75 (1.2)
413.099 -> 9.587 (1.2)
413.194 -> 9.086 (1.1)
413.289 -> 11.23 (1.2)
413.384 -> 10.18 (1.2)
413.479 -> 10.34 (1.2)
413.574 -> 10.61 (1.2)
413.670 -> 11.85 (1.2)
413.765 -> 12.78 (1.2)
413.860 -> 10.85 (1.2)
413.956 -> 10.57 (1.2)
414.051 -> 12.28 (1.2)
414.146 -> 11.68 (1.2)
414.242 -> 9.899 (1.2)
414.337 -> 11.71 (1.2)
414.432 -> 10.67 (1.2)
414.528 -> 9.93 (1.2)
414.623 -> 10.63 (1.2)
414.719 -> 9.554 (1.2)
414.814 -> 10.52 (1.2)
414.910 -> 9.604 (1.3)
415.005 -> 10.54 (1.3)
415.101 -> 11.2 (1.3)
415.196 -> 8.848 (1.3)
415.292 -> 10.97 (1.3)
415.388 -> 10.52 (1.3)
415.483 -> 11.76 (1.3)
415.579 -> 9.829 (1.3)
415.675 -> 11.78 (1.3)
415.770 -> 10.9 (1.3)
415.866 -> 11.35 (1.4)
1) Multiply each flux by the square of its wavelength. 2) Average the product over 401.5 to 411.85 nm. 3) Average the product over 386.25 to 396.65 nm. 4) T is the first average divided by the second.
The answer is 1.75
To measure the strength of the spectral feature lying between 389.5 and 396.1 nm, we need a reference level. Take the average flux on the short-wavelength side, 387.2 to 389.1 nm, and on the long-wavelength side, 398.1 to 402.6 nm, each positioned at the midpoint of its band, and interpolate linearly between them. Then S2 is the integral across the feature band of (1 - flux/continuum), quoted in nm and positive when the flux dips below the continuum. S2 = 0.64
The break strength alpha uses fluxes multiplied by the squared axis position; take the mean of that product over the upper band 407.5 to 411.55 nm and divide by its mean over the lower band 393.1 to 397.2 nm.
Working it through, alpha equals 1.9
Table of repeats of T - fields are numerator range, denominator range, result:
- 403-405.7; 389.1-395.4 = 1.71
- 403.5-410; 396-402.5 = 1.25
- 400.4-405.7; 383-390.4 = 2.01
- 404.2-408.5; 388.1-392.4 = 1.61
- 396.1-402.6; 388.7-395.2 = 1.39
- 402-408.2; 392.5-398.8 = 1.76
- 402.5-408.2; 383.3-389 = 2.05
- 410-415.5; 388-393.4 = 1.71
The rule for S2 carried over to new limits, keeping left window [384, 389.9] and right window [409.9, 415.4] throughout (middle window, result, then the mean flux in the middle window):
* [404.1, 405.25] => -0.22 nm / 11.3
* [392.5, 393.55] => 0.37 nm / 4.86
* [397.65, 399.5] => -0.25 nm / 9.56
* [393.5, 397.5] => 0.78 nm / 6.34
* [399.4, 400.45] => -0.27 nm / 10.9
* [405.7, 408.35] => -0.31 nm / 11.1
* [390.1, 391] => -0.08 nm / 7.66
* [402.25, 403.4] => -0.25 nm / 11.2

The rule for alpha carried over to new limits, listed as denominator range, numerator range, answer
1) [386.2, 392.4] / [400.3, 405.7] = 1.72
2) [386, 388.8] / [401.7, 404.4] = 1.94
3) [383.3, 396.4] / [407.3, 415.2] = 1.84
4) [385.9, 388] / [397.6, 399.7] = 1.60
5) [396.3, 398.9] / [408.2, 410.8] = 1.67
